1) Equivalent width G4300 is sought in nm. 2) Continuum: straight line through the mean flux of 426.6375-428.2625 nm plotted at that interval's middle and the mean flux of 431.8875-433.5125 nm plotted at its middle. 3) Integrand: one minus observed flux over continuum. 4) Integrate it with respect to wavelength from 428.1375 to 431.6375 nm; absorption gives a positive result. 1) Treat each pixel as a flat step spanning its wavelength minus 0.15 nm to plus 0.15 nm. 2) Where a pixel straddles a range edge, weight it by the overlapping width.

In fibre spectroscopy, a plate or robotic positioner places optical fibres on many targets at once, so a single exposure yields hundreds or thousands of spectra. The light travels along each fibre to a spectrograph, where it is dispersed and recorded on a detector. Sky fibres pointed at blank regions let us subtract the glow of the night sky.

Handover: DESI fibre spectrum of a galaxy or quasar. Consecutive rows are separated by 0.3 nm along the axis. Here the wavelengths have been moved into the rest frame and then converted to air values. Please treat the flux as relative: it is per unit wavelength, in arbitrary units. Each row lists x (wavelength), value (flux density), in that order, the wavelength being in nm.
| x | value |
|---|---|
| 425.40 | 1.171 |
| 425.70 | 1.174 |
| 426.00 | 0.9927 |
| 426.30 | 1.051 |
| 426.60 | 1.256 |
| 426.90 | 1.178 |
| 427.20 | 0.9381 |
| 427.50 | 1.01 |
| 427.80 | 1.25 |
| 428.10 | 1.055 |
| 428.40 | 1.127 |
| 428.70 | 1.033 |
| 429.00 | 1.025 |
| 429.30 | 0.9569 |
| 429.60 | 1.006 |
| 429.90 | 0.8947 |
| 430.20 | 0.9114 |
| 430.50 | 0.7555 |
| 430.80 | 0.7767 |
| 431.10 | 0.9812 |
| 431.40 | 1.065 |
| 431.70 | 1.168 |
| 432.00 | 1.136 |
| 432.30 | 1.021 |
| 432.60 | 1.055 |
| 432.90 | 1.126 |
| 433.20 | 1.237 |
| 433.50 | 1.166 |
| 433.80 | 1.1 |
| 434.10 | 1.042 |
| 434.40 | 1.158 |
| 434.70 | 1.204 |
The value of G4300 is 0.449 nm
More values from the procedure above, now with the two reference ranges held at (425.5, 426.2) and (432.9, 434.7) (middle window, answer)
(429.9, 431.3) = 0.317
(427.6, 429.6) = 0.071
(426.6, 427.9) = -0.011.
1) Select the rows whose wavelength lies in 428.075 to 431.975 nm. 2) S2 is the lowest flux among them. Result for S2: 0.7555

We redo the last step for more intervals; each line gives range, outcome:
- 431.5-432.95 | 1.021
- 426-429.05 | 0.9381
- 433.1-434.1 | 1.042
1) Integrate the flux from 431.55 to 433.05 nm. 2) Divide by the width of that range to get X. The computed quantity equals 1.1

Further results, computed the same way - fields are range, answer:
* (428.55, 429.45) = 1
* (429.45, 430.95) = 0.869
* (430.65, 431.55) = 0.941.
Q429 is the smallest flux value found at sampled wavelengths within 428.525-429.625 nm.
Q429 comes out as 0.9569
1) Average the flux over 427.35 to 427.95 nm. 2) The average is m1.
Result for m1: 1.13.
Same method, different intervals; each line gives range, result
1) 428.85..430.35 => 0.959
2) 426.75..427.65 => 1.04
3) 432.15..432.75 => 1.04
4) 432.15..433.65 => 1.12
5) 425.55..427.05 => 1.13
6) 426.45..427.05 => 1.22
